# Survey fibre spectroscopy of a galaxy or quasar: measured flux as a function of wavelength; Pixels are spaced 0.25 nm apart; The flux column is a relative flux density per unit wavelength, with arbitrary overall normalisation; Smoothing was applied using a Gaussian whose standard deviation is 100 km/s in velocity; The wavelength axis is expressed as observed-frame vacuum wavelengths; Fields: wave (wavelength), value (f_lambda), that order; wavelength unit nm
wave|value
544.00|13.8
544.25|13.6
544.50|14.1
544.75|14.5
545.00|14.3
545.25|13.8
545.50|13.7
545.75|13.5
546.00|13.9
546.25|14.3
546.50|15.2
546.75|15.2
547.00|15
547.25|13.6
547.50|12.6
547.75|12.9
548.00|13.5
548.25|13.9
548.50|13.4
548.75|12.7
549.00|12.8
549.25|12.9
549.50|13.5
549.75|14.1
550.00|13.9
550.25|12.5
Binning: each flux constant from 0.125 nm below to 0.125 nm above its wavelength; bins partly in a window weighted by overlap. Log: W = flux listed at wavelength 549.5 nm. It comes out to 13.5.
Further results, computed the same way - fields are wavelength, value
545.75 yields 13.5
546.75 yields 15.2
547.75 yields 12.9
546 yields 13.9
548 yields 13.5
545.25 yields 13.8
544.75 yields 14.5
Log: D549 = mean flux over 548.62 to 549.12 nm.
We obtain 12.8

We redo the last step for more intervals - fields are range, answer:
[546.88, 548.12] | 13.5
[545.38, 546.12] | 13.7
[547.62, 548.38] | 13.4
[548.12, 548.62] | 13.7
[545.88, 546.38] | 14.1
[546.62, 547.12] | 15.1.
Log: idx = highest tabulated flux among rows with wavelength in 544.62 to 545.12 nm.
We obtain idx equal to 14.5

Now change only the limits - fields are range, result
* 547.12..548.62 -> 13.9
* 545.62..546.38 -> 14.3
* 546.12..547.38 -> 15.2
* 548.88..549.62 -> 13.5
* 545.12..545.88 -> 13.8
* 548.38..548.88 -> 13.4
